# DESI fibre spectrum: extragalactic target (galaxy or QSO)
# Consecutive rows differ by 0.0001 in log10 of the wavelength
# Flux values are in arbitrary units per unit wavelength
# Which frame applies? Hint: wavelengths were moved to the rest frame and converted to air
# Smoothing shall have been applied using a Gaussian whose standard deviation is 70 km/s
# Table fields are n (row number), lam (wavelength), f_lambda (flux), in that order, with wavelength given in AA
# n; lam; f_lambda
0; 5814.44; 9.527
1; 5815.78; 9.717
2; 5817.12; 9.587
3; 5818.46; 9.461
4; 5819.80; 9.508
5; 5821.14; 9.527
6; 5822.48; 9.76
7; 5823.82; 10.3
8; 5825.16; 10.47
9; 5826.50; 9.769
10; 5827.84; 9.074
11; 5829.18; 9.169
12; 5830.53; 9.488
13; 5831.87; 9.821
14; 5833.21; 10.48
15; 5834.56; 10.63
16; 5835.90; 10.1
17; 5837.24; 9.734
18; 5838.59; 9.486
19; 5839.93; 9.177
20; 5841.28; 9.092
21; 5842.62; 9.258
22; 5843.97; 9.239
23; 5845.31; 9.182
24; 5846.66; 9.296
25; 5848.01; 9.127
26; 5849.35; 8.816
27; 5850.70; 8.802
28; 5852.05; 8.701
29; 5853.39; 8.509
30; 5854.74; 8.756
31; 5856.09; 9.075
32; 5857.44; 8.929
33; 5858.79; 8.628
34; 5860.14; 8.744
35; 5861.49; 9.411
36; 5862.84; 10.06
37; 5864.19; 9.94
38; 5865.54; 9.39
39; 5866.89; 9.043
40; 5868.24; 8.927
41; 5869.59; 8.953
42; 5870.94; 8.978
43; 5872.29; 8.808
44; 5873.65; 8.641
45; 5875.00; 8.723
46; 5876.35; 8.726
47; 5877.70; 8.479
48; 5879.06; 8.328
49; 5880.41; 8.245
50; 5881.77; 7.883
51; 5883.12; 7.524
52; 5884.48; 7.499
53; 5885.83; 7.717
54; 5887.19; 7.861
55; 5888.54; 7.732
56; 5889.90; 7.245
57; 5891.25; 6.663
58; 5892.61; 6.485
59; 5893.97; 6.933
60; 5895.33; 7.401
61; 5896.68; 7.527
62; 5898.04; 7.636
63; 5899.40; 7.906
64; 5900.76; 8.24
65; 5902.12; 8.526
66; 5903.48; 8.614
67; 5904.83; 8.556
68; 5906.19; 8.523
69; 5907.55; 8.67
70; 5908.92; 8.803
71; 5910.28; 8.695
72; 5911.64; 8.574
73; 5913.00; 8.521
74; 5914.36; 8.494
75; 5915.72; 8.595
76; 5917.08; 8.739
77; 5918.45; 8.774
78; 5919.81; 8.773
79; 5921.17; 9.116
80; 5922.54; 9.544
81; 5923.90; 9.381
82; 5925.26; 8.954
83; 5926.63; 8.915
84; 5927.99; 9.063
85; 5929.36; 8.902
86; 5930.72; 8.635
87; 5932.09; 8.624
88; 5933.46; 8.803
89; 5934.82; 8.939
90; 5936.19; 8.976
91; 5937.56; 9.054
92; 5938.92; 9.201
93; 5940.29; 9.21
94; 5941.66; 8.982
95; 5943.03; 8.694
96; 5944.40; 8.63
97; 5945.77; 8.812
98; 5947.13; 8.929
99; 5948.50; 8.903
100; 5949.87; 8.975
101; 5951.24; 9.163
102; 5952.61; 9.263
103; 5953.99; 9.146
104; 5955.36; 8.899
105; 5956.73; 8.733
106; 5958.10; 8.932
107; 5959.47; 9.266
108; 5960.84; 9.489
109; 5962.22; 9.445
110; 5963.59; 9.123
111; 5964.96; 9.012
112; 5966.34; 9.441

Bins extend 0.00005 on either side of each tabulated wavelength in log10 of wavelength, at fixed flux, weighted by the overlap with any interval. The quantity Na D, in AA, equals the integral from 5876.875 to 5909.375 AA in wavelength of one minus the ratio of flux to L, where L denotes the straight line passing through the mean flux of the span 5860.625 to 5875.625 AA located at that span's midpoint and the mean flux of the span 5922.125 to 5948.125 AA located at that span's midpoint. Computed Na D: 4.3 AA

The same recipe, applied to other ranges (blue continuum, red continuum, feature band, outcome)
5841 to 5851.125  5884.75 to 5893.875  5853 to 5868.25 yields -1.18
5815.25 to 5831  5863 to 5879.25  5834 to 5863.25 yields 0.28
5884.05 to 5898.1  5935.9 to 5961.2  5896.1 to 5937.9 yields -3.10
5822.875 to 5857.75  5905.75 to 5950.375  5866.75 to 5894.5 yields 3.36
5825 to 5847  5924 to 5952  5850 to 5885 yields 2.36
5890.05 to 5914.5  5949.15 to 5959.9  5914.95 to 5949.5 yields -1.31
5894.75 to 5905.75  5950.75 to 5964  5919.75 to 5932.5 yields -0.67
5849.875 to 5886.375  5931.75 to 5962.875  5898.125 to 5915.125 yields 0.73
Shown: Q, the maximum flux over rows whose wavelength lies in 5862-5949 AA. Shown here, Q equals 10.06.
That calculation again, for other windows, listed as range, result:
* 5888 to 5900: 7.906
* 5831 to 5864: 10.63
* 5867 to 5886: 8.978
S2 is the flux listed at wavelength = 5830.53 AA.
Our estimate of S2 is 9.488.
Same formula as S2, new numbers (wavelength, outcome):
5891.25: 6.663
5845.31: 9.182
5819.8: 9.508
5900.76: 8.24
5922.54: 9.544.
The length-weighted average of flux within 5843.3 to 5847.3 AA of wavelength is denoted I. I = 9.24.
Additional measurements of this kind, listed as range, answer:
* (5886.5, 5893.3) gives 7.19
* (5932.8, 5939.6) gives 9.01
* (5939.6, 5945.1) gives 8.87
